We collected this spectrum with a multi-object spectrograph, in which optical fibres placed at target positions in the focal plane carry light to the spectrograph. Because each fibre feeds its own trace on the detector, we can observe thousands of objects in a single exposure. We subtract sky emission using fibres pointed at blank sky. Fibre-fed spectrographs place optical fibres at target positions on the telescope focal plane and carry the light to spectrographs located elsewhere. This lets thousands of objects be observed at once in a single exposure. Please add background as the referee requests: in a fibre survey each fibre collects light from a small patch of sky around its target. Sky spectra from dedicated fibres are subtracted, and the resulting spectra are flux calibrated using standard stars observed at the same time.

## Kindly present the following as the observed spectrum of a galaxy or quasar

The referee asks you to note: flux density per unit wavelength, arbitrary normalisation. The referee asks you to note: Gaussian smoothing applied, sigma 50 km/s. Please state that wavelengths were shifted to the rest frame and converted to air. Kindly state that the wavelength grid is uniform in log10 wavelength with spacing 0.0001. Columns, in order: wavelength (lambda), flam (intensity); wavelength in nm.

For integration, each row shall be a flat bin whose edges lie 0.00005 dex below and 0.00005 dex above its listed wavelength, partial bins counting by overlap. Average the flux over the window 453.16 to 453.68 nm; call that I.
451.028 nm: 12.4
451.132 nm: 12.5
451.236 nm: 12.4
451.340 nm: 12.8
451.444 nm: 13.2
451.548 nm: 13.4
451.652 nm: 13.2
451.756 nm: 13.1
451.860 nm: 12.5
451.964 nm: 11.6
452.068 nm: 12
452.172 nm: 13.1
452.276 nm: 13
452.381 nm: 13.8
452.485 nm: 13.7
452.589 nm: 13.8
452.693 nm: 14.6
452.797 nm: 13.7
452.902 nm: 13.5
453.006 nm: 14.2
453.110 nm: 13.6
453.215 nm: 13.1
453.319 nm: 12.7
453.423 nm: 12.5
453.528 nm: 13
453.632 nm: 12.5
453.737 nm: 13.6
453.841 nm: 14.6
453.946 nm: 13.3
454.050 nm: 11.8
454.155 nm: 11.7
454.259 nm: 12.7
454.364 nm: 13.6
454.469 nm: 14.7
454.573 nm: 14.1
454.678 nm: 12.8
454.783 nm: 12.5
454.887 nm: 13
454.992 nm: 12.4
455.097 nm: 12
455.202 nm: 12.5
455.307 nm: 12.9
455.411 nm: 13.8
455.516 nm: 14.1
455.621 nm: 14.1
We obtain 12.8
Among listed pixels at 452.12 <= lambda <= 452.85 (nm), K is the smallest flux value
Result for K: 13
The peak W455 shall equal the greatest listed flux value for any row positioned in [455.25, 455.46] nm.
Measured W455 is 13.8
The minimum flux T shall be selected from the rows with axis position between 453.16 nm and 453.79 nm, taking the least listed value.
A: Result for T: 12.5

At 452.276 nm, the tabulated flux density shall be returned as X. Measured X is 13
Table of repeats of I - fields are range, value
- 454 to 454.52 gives 12.9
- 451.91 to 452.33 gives 12.4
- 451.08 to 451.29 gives 12.4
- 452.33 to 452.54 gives 13.8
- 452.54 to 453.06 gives 14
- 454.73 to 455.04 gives 12.6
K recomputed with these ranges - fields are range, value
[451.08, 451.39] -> 12.4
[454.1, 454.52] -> 11.7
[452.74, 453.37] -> 12.7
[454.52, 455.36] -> 12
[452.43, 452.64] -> 13.7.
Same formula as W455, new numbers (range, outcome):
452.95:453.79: 14.2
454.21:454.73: 14.7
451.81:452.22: 13.1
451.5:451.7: 13.4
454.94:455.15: 12.4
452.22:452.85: 14.6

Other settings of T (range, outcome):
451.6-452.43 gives 11.6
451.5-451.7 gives 13.2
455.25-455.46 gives 12.9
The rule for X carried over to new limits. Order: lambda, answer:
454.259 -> 12.7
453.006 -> 14.2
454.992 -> 12.4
